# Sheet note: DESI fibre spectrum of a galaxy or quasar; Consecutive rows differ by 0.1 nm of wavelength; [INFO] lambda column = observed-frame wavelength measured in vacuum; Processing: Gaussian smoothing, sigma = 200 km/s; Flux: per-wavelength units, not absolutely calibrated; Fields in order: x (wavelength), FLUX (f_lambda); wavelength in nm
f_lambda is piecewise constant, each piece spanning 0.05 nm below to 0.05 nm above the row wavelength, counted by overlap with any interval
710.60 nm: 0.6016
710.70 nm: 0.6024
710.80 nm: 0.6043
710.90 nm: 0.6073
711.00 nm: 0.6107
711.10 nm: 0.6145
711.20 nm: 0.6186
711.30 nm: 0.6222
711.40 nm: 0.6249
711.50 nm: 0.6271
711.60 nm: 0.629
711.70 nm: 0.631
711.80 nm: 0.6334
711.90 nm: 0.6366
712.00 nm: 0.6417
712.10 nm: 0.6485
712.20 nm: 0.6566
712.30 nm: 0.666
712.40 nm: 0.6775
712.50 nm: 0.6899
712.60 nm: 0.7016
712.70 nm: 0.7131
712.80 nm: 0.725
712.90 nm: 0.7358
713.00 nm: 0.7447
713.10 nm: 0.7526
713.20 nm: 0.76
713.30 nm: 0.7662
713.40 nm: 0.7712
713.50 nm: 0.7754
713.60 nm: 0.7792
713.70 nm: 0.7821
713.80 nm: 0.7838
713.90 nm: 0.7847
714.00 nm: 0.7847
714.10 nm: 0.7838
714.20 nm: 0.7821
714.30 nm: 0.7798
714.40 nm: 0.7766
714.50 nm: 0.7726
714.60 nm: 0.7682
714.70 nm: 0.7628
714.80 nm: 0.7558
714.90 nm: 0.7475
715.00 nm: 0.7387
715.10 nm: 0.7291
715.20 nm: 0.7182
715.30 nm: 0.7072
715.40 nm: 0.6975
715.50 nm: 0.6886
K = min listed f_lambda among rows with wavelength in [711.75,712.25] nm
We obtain 0.6334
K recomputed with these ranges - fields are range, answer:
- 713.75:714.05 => 0.7838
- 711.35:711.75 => 0.6249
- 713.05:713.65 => 0.7526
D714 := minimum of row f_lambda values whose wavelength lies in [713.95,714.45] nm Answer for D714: 0.7766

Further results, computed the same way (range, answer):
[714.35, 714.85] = 0.7558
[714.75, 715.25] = 0.7182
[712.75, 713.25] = 0.725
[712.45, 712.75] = 0.6899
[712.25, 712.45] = 0.666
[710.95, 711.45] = 0.6107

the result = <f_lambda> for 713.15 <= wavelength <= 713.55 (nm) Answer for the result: 0.768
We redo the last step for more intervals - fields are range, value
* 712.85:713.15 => 0.744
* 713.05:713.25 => 0.756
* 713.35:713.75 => 0.777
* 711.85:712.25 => 0.646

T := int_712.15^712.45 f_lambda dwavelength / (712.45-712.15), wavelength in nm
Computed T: 0.667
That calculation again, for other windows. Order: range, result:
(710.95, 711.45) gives 0.618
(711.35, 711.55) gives 0.626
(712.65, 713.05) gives 0.73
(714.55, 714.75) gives 0.766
